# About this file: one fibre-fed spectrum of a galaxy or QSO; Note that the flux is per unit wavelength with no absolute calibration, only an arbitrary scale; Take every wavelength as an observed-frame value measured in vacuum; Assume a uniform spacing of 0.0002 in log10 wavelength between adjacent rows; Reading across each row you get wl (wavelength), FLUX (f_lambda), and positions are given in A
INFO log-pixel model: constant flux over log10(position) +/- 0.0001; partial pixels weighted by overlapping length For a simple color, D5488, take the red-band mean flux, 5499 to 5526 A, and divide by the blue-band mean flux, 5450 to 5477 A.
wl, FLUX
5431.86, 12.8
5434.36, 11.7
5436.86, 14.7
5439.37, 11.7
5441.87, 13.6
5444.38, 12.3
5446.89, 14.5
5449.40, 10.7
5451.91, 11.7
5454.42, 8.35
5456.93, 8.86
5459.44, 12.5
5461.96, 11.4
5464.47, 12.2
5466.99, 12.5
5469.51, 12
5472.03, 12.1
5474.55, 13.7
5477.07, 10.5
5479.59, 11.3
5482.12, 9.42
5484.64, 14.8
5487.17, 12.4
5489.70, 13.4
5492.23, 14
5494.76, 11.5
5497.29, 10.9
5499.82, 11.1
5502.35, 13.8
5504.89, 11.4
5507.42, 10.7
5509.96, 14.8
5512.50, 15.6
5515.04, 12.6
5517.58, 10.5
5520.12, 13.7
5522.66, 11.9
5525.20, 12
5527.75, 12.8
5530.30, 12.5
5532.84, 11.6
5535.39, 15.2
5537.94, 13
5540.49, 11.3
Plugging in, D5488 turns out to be 1.10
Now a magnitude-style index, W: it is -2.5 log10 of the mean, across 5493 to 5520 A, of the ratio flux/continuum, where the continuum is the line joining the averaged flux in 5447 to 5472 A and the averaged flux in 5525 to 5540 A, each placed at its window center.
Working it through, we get -0.01 mag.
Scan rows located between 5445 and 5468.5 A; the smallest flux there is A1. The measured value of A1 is 8.35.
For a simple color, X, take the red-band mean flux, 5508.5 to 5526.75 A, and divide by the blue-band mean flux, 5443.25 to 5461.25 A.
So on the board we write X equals 1.15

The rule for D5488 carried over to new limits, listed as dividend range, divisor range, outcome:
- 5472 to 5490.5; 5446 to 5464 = 1.09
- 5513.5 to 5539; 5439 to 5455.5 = 1.06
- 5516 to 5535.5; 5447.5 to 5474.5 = 1.08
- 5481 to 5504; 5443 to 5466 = 1.08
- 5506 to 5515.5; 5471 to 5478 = 1.11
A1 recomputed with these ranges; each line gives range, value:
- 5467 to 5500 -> 9.42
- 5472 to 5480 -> 10.5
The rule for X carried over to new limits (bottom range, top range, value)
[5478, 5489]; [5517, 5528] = 1.02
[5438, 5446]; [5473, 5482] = 0.91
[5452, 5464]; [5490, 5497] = 1.19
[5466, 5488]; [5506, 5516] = 1.11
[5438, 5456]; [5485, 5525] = 1.07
